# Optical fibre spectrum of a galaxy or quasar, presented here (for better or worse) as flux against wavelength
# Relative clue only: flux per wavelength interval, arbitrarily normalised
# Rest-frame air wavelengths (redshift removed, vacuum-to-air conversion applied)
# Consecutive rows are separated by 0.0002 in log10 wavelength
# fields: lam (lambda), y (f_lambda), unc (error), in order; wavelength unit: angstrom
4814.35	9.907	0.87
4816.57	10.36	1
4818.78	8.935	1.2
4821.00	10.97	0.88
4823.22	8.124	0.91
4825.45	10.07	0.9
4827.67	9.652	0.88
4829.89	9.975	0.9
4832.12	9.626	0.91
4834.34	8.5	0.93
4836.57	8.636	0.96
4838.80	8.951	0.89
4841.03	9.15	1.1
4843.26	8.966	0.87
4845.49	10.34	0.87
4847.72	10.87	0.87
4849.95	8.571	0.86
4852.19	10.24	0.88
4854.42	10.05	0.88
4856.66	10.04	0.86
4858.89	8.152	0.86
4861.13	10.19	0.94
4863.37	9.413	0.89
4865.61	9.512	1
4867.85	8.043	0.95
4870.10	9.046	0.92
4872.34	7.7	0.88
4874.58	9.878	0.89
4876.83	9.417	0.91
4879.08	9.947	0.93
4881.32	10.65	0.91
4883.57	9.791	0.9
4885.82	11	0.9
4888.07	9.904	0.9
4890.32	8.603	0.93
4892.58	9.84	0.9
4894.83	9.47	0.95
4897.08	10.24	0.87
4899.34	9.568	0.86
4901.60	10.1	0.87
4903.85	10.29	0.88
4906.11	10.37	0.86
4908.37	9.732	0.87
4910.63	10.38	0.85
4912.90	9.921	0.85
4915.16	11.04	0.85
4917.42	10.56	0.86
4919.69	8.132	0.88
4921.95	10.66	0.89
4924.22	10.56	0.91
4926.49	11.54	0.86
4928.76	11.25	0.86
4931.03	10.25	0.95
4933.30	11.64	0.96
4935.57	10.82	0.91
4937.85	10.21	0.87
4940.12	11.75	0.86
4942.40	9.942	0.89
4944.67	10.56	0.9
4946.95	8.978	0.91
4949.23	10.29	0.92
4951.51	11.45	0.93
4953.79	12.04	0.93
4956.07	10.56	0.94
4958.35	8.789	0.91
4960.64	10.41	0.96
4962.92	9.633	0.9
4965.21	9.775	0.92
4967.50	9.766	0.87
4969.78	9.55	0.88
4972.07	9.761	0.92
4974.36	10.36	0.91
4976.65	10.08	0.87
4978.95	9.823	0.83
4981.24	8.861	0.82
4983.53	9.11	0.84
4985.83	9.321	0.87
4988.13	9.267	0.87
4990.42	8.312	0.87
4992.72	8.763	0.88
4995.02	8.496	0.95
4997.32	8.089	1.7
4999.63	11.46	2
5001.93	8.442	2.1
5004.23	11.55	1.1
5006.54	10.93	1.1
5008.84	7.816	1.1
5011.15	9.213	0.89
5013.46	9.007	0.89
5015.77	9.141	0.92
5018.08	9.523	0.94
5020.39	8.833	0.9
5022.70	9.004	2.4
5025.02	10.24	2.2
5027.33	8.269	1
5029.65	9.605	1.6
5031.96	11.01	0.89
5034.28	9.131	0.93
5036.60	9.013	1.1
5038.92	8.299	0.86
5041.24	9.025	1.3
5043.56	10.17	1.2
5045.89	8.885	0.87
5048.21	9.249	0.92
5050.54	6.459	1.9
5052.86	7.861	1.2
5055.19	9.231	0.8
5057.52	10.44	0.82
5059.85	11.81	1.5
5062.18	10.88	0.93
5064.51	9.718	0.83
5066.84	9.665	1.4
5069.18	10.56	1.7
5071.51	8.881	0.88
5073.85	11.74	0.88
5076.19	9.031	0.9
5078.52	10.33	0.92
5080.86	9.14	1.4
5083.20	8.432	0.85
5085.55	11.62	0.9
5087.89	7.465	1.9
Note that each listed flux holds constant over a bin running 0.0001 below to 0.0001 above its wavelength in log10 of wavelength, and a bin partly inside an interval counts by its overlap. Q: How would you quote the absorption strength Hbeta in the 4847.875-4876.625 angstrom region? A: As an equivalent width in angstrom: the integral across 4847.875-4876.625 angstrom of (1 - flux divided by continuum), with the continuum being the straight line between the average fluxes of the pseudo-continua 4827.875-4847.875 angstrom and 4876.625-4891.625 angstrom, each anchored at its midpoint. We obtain 1.1 angstrom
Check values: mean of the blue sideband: 9.39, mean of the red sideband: 9.93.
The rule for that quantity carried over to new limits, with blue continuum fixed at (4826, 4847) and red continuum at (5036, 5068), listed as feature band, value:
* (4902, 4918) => -1.6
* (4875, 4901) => -1.4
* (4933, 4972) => -4.0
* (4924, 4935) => -2.0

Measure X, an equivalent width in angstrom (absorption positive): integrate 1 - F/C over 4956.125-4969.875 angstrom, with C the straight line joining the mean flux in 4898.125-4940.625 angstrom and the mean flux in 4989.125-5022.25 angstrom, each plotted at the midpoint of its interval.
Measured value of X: 0.1 angstrom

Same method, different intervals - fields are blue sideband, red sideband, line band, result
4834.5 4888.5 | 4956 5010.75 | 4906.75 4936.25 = -3.07 angstrom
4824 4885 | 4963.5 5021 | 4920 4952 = -4.04 angstrom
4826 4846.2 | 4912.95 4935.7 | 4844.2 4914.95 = 1.51 angstrom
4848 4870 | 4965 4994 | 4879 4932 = -4.24 angstrom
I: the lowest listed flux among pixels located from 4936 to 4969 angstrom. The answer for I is 8.789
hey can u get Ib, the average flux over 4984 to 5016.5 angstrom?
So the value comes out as 9.27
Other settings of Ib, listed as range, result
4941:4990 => 9.91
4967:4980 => 9.9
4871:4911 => 9.81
